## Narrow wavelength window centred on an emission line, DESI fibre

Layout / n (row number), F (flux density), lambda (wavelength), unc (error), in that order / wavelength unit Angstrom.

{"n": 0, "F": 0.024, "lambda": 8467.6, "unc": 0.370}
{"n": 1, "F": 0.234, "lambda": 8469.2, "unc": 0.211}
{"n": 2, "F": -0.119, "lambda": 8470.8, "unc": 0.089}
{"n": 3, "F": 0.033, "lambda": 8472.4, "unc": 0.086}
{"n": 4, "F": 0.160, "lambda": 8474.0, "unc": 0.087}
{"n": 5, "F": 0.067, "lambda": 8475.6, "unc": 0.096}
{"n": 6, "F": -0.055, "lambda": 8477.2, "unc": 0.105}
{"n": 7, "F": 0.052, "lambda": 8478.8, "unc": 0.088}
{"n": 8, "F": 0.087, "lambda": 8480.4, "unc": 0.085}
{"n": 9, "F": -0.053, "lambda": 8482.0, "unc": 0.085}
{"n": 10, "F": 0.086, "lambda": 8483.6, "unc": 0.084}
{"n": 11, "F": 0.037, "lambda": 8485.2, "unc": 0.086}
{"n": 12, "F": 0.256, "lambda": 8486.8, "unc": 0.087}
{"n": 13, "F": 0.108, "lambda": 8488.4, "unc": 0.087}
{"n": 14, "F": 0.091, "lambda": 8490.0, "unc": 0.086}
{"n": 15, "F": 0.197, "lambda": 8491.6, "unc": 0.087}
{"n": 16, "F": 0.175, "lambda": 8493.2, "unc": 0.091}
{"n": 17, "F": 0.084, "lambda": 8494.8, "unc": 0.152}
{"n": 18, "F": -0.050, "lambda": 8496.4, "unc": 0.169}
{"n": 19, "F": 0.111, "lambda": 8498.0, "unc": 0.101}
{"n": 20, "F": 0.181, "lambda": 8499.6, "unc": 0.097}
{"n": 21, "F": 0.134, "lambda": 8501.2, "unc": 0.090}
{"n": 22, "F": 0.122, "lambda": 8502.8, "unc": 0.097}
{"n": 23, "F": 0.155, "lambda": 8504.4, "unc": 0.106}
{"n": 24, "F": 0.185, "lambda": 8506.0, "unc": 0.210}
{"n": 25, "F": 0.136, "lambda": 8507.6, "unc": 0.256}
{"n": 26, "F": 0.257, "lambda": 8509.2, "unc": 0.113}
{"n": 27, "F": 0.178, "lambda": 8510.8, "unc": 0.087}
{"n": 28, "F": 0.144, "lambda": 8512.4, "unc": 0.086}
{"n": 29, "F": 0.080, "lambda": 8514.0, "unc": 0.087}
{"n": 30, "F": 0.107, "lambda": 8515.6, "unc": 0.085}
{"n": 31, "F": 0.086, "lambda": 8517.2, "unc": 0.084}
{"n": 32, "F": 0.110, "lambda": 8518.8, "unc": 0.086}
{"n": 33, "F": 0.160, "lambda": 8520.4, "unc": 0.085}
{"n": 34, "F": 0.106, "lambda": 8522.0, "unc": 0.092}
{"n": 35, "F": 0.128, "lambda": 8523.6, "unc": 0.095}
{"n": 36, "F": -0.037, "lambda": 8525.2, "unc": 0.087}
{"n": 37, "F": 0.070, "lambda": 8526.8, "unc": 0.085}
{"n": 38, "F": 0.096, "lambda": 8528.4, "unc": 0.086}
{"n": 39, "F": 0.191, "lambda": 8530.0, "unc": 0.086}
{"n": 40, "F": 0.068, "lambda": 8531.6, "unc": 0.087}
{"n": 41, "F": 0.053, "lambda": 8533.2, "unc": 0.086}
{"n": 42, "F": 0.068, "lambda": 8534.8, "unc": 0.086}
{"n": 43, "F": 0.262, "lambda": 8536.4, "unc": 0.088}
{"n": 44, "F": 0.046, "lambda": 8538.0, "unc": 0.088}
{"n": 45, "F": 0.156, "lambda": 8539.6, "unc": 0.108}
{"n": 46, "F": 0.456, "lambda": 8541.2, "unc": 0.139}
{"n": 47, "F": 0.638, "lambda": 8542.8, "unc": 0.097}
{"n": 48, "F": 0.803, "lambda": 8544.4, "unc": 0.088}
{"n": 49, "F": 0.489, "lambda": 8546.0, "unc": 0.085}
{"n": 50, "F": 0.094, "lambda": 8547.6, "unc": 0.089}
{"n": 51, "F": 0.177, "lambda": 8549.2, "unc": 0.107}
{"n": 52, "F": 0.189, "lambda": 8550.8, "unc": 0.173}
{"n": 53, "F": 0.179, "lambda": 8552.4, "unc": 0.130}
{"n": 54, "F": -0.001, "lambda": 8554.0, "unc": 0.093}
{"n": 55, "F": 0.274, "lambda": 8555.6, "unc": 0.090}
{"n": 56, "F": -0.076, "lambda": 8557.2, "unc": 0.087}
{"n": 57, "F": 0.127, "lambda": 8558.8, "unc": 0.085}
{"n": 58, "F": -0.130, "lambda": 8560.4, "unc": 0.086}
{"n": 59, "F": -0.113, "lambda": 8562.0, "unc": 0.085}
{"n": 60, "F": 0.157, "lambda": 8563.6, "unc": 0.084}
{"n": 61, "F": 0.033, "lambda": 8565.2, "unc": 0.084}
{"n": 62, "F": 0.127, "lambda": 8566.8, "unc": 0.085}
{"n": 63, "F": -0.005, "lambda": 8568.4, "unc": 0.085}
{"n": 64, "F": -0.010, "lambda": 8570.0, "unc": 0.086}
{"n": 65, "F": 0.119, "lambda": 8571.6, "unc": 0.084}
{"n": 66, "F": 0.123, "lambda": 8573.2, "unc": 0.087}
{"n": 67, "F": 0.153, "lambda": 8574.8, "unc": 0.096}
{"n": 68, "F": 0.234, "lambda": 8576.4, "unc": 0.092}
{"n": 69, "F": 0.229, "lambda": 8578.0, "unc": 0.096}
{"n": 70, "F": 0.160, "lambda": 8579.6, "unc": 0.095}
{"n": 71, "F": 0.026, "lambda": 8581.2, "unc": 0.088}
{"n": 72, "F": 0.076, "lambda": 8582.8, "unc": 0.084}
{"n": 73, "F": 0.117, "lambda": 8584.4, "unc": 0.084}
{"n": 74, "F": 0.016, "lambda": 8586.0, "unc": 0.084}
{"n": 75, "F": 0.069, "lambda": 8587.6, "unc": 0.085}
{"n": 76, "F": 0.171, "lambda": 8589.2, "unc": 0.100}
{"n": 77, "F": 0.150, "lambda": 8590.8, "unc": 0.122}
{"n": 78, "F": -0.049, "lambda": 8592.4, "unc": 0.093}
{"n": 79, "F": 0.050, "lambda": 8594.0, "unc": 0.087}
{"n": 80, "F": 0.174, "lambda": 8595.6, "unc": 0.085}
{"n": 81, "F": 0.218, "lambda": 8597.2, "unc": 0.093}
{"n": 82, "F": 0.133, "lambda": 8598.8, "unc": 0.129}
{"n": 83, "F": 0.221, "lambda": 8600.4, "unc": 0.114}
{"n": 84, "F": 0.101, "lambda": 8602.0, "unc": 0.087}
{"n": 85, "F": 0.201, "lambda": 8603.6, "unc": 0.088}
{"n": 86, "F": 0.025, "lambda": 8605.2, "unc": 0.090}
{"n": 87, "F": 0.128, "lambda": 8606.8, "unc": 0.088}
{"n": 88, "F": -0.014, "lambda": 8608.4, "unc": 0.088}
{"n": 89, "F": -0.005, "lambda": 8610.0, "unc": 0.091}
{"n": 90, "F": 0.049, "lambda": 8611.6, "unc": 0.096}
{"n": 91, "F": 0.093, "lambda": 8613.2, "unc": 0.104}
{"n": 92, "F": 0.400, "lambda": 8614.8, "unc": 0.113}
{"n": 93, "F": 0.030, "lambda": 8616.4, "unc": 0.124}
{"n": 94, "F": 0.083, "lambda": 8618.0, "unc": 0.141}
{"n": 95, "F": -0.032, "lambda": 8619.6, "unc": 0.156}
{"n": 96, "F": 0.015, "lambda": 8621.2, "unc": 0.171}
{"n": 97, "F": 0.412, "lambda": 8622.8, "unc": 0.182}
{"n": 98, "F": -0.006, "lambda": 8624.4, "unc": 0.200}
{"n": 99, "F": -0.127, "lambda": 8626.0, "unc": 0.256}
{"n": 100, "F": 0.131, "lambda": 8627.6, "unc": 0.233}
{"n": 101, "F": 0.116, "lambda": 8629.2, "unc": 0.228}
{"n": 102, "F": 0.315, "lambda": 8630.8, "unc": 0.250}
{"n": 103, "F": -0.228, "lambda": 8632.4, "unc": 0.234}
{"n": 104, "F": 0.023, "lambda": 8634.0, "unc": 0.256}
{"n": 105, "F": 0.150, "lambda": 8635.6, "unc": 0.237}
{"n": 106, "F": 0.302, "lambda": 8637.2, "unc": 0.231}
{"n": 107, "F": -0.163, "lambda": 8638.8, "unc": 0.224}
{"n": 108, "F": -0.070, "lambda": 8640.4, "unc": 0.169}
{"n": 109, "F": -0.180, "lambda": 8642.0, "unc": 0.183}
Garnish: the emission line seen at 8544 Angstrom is H-gamma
